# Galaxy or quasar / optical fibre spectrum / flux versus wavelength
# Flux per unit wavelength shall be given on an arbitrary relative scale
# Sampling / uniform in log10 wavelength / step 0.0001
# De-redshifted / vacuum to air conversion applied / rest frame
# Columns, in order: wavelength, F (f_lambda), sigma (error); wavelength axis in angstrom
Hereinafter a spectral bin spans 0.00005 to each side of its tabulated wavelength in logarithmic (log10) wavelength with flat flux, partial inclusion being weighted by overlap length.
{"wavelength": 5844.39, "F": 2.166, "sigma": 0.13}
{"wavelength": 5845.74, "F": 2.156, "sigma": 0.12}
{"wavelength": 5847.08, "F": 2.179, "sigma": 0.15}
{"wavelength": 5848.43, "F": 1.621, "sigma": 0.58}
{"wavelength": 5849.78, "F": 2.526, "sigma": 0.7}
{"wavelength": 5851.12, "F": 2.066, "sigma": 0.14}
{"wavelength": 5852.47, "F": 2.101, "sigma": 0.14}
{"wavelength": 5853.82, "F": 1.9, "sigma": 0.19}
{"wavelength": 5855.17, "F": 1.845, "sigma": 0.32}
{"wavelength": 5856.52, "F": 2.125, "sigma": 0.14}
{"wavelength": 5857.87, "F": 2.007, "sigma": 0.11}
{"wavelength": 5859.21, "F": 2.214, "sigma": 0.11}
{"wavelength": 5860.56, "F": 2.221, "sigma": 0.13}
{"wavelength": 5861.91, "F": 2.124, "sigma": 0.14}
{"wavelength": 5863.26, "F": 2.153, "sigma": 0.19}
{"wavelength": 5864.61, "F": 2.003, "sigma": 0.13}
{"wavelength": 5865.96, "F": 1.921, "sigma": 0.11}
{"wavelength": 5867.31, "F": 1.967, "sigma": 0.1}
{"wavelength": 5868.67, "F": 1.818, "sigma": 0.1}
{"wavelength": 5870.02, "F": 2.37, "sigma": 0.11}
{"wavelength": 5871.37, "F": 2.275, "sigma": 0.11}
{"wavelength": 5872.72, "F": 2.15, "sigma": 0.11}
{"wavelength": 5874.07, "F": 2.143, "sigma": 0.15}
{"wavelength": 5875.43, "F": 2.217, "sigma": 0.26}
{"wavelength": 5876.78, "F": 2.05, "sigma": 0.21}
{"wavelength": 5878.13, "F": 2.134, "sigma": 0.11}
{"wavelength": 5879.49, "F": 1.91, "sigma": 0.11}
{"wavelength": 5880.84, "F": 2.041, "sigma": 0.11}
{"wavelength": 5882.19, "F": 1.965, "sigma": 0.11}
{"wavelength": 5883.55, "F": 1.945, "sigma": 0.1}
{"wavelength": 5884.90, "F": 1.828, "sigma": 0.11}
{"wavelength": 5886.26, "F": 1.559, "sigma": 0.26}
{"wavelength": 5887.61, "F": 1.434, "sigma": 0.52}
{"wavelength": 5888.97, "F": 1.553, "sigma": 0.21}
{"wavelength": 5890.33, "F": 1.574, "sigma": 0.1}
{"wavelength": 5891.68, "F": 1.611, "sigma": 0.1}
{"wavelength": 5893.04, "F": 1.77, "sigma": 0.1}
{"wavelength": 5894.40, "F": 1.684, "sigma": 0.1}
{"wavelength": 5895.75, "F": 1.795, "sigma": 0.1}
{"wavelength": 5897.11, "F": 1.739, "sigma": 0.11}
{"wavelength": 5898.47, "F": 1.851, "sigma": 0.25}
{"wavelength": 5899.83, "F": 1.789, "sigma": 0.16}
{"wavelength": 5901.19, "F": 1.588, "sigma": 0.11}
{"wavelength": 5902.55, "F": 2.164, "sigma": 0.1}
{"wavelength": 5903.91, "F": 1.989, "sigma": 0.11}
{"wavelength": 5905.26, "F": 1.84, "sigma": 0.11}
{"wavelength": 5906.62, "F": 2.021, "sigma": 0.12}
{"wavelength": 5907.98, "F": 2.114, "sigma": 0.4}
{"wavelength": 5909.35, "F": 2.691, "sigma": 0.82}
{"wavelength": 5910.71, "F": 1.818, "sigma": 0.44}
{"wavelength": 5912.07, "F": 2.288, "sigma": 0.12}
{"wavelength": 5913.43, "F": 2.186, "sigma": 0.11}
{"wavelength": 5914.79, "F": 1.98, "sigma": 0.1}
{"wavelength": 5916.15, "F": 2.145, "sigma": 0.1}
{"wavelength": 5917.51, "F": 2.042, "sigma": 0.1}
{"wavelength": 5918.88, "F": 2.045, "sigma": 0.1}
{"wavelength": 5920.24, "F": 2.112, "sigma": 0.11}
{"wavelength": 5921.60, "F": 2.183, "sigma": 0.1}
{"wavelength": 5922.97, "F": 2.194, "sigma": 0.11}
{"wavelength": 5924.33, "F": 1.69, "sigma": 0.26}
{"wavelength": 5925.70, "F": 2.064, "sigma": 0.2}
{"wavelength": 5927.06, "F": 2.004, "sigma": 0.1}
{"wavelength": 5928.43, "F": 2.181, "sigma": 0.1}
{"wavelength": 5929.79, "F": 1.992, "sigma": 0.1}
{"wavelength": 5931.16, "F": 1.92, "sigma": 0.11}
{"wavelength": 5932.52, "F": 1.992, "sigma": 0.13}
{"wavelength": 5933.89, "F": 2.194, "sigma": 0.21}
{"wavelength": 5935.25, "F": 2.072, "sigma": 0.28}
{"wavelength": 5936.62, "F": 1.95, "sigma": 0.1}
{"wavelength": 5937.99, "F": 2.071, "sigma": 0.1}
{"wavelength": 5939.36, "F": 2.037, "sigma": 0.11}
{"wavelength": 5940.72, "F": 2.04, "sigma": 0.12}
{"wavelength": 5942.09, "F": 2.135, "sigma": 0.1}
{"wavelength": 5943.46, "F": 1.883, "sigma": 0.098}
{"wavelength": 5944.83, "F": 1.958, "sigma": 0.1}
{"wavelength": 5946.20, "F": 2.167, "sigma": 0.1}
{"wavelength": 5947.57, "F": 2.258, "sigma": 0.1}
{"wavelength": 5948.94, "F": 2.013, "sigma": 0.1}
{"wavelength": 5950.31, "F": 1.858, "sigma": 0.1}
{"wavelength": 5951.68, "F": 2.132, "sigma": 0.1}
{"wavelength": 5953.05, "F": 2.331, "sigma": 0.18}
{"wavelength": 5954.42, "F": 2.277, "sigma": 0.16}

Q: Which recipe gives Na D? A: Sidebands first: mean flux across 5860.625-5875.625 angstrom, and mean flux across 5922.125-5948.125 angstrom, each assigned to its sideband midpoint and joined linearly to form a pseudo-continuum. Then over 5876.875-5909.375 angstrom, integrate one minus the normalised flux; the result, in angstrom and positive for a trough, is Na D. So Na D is 3.7 angstrom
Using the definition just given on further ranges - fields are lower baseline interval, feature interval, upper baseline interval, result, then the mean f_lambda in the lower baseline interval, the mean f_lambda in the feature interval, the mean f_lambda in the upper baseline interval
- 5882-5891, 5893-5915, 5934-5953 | -2.05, 1.68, 1.96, 2.06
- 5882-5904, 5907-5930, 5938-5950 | -2.49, 1.74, 2.1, 2.06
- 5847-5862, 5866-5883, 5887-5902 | -1.87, 2.07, 2.08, 1.68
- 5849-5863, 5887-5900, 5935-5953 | 2.55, 2.11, 1.68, 2.05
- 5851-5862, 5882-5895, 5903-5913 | 2.56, 2.06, 1.68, 2.11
